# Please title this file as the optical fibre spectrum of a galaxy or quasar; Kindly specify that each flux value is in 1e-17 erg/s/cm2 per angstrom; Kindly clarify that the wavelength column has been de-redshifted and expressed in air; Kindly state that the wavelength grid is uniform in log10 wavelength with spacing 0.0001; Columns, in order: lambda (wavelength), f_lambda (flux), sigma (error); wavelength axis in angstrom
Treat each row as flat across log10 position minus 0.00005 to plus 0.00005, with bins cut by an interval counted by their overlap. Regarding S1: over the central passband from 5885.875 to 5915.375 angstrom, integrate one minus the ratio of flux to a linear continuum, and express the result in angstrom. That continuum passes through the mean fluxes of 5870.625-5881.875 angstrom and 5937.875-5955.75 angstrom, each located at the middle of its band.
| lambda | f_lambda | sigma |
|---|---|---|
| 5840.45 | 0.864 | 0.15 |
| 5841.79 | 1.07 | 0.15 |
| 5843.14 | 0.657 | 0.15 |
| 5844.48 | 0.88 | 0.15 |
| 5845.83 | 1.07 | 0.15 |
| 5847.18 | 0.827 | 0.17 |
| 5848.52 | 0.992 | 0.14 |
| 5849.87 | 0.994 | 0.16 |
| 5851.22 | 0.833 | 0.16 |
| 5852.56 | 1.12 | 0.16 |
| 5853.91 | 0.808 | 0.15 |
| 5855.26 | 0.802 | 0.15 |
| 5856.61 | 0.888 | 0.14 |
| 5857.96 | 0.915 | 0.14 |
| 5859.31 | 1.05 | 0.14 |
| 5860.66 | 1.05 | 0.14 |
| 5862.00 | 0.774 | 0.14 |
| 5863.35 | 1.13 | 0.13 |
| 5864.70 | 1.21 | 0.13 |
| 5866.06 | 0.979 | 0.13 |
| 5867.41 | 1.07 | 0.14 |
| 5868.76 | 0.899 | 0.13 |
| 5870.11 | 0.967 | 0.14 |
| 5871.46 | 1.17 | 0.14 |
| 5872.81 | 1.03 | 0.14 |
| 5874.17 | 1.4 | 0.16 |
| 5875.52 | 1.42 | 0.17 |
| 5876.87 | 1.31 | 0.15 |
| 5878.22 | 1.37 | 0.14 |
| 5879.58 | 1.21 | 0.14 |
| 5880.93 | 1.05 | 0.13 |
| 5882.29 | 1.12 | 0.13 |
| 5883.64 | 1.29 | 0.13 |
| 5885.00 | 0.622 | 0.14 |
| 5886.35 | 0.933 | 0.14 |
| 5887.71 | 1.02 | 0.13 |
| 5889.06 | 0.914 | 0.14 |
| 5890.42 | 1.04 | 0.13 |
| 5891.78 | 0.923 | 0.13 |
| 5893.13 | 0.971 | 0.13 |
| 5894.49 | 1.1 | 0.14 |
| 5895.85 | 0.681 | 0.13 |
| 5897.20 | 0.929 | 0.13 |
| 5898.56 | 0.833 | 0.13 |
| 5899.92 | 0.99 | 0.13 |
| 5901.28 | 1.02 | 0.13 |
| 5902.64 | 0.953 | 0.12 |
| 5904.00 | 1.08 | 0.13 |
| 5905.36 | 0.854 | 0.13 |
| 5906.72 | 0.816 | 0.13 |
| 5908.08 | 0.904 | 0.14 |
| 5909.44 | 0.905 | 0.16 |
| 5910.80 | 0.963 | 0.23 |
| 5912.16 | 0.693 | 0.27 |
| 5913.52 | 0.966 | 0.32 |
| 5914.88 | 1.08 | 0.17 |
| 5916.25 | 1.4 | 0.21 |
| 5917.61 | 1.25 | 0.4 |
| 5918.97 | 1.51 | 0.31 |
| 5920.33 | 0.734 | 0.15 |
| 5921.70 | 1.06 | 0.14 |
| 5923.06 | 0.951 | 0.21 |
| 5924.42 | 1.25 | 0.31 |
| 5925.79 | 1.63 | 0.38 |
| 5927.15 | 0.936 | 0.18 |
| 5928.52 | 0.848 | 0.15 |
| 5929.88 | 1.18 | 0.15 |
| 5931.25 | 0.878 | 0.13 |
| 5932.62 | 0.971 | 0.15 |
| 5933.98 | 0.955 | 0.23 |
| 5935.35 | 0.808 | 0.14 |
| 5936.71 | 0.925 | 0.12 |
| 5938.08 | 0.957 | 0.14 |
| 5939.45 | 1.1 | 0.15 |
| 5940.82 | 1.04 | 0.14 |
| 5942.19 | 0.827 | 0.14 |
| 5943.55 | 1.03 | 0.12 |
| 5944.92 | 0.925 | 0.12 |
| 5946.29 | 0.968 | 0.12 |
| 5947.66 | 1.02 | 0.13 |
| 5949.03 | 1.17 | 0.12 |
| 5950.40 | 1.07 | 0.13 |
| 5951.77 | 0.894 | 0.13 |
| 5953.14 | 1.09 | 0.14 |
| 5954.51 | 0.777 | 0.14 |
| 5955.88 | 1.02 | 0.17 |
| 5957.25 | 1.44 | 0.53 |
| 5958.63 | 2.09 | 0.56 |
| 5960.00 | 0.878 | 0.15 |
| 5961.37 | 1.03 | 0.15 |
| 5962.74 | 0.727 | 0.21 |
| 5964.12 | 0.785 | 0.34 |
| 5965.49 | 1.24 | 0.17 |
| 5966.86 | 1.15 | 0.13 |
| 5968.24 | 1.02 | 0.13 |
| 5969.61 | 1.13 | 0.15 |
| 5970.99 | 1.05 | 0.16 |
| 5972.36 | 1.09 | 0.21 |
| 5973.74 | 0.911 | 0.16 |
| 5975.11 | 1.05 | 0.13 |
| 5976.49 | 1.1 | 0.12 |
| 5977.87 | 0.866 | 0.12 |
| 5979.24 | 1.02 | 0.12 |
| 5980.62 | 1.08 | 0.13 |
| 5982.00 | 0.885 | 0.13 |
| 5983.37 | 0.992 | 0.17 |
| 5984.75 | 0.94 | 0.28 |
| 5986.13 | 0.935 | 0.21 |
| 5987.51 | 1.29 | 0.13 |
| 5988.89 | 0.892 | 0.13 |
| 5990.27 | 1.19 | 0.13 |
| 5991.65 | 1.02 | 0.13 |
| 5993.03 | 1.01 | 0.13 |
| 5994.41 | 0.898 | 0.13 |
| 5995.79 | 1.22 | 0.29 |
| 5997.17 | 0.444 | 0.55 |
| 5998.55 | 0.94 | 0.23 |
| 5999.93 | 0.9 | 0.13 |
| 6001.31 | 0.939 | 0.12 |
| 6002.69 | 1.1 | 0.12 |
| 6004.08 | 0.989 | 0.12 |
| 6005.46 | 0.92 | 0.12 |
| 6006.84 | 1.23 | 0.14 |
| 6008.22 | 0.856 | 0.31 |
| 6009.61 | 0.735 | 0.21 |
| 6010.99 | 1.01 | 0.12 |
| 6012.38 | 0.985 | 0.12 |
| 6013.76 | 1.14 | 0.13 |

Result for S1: 5.6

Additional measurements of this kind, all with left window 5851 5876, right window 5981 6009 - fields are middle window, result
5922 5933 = -0.9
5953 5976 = -2.2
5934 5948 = 0.6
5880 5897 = 0.7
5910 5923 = -0.7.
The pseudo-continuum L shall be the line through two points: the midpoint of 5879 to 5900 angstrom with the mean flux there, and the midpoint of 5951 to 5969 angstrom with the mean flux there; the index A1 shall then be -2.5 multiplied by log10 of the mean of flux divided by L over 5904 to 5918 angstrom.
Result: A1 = 0.03 mag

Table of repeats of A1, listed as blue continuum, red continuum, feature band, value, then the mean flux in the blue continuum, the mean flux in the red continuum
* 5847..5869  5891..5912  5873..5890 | -0.199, 0.966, 0.923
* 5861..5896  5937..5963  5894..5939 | 0.066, 1.07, 1.06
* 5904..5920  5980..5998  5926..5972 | -0.031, 1.03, 0.984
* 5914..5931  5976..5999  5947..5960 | -0.092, 1.14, 0.983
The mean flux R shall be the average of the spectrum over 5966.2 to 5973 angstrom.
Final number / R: 1.09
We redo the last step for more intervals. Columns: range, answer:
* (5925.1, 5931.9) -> 1.09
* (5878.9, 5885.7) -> 1.06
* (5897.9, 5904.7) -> 0.975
